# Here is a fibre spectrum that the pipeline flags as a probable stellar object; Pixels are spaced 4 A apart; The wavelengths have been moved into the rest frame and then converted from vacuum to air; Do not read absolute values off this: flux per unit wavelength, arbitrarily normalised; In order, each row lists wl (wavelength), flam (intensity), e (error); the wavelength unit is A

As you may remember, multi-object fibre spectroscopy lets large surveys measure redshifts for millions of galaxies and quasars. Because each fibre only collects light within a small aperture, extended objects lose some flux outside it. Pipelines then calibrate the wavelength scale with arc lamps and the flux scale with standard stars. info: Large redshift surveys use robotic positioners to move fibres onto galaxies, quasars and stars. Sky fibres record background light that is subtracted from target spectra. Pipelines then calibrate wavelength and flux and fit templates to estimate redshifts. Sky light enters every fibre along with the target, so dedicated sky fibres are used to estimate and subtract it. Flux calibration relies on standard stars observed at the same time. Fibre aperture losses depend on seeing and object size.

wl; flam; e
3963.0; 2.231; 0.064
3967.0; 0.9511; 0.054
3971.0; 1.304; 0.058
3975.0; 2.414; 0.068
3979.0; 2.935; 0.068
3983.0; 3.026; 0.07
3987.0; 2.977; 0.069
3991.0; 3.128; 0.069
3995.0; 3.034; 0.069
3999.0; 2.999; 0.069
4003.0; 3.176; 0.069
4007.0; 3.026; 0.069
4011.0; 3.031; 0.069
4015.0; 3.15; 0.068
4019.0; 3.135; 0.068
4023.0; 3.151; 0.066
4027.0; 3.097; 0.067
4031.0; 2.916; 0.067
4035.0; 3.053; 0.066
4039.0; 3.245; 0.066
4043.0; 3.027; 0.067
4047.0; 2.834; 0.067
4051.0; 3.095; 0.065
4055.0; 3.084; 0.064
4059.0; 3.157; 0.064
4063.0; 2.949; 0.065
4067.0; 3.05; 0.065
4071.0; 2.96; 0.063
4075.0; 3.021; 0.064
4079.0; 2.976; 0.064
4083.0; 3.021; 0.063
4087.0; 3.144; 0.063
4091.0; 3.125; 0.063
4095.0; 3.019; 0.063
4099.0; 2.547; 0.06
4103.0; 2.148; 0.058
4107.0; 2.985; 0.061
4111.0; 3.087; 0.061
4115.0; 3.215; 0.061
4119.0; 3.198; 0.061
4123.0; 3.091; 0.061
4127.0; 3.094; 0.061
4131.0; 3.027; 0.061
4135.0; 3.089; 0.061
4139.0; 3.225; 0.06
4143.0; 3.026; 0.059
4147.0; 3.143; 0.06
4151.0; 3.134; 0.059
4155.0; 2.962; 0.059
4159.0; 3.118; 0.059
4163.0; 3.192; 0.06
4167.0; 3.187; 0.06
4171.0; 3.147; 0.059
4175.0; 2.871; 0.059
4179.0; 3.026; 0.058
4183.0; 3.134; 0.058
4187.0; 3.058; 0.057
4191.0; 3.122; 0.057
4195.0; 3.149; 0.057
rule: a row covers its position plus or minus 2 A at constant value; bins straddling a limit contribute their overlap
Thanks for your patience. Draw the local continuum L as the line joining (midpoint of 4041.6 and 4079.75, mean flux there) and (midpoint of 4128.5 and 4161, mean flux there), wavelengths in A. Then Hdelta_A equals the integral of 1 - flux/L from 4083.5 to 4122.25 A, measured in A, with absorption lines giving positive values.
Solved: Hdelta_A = 1.3 A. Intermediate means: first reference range 3.02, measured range 2.95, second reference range 3.09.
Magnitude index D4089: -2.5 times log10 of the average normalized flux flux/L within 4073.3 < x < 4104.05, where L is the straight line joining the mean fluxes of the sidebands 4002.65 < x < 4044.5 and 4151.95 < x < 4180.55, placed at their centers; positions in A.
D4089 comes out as 0.07 mag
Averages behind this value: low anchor 3.09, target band 2.9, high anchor 3.07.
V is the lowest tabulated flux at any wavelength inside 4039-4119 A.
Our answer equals 2.148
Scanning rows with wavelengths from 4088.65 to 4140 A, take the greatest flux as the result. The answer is 3.225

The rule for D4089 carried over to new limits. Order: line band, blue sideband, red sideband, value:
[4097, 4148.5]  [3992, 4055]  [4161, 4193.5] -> 0.03 mag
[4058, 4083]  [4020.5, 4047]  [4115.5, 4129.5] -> 0.03 mag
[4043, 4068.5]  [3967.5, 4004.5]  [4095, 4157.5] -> -0.07 mag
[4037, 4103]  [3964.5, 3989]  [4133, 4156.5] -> -0.10 mag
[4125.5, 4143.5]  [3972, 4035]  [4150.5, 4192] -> -0.01 mag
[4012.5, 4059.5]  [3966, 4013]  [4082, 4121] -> -0.10 mag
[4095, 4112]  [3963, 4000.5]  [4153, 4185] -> 0.07 mag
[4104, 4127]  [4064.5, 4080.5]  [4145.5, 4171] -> 0.00 mag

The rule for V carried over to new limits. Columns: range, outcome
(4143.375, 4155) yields 2.962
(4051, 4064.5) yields 2.949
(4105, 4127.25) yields 2.985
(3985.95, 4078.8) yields 2.834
